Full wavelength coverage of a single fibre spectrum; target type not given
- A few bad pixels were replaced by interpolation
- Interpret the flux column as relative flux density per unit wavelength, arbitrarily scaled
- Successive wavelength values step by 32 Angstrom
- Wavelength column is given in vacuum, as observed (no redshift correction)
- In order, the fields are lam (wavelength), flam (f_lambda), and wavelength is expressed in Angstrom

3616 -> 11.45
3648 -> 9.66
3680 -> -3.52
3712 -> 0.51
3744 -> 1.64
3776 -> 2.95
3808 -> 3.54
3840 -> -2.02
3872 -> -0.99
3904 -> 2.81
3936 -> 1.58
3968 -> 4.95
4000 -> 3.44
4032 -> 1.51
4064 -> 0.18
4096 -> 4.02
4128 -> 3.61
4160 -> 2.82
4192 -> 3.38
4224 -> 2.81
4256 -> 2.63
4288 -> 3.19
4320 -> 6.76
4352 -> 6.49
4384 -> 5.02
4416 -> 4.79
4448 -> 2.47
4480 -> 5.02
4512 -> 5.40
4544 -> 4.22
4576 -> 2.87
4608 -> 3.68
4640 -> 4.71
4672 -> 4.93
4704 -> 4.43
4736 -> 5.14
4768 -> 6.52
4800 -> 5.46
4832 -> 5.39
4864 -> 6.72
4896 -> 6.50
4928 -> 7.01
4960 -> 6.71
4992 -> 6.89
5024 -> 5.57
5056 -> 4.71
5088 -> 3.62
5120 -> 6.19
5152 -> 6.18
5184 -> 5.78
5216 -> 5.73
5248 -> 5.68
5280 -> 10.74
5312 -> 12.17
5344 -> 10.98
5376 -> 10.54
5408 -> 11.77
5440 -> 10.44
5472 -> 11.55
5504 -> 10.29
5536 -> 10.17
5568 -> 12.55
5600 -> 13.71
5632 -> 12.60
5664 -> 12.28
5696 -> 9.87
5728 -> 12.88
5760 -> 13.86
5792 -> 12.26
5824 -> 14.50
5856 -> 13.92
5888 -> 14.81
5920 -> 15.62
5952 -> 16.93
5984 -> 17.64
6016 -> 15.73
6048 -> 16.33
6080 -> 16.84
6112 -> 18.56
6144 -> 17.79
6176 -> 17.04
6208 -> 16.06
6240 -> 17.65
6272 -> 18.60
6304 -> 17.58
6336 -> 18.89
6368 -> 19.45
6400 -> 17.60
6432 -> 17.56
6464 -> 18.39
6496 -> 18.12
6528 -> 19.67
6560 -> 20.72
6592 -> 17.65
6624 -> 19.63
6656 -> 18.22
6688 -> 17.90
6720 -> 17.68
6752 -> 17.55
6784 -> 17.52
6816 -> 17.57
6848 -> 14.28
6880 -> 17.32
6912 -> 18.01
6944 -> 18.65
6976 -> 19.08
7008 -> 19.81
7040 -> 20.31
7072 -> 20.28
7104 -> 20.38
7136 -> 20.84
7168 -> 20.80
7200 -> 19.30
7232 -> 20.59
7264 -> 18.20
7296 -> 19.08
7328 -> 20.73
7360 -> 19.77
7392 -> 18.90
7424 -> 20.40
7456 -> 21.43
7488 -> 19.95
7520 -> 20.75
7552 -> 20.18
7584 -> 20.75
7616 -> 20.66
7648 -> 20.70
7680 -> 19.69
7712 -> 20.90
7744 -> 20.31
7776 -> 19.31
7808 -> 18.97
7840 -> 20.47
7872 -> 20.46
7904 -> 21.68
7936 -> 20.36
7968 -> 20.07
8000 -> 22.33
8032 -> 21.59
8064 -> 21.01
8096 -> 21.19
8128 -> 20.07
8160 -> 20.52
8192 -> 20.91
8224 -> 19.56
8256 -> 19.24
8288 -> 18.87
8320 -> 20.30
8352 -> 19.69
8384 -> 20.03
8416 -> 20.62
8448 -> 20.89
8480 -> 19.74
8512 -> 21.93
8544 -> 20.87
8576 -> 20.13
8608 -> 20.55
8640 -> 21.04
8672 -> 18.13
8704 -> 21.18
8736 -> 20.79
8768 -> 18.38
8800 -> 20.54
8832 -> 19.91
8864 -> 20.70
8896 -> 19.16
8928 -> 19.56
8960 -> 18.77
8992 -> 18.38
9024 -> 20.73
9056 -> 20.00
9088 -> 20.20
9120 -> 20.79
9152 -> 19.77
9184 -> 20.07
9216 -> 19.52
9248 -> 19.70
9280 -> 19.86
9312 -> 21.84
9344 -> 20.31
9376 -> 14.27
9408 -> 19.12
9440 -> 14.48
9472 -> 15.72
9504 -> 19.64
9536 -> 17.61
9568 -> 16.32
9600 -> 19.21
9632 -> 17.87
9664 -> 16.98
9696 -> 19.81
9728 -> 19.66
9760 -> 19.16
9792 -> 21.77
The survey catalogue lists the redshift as 0.322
